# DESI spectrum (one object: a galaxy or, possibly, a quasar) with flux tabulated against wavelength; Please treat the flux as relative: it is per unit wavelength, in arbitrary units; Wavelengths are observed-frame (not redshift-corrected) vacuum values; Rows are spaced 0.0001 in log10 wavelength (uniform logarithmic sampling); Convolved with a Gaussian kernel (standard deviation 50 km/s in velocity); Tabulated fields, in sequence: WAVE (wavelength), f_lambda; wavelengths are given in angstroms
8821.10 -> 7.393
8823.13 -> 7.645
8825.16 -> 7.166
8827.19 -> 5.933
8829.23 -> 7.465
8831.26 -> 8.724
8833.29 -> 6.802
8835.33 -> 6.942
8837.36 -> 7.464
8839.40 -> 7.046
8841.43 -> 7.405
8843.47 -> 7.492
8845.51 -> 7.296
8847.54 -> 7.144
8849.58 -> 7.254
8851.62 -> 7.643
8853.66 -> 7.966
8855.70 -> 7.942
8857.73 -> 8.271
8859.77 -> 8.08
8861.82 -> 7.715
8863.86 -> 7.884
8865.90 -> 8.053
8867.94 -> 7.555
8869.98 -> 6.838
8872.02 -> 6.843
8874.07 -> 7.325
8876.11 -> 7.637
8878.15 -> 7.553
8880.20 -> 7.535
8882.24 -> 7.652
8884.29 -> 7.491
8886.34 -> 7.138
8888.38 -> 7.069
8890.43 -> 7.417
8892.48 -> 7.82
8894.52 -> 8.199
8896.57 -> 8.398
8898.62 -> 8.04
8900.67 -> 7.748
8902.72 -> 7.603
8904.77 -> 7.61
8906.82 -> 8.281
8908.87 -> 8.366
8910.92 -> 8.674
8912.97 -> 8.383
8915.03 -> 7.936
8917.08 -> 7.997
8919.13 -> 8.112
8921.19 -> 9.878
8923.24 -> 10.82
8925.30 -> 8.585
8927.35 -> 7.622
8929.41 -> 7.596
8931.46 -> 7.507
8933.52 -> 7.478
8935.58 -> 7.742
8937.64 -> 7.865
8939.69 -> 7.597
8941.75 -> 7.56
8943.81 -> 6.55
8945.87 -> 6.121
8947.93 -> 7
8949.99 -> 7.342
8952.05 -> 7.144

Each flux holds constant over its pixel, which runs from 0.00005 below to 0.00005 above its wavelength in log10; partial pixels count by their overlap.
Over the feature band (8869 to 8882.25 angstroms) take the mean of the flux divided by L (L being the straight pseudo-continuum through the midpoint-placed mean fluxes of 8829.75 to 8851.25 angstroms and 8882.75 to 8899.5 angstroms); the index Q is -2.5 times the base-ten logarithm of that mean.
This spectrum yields 0.04 mag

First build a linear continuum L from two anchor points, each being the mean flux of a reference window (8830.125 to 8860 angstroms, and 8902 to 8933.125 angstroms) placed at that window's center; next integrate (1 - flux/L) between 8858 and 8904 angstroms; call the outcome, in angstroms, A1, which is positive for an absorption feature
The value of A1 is 1.8 angstroms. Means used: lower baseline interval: 7.55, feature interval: 7.63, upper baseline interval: 8.32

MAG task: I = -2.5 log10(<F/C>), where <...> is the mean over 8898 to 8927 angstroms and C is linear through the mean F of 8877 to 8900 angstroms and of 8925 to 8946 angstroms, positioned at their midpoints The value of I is -0.114 mag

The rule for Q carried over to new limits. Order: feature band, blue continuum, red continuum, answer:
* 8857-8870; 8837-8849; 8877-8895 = -0.06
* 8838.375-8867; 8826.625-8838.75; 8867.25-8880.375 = -0.05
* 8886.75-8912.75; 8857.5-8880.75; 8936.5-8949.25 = -0.08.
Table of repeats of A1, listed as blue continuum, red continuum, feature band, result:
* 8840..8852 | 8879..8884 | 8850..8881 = -0.8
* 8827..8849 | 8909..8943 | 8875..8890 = 0.6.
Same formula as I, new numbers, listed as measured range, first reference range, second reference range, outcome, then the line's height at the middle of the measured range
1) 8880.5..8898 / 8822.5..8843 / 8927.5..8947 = -0.050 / 7.31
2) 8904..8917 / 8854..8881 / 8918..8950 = -0.058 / 7.78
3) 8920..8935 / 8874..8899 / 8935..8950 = -0.158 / 7.32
